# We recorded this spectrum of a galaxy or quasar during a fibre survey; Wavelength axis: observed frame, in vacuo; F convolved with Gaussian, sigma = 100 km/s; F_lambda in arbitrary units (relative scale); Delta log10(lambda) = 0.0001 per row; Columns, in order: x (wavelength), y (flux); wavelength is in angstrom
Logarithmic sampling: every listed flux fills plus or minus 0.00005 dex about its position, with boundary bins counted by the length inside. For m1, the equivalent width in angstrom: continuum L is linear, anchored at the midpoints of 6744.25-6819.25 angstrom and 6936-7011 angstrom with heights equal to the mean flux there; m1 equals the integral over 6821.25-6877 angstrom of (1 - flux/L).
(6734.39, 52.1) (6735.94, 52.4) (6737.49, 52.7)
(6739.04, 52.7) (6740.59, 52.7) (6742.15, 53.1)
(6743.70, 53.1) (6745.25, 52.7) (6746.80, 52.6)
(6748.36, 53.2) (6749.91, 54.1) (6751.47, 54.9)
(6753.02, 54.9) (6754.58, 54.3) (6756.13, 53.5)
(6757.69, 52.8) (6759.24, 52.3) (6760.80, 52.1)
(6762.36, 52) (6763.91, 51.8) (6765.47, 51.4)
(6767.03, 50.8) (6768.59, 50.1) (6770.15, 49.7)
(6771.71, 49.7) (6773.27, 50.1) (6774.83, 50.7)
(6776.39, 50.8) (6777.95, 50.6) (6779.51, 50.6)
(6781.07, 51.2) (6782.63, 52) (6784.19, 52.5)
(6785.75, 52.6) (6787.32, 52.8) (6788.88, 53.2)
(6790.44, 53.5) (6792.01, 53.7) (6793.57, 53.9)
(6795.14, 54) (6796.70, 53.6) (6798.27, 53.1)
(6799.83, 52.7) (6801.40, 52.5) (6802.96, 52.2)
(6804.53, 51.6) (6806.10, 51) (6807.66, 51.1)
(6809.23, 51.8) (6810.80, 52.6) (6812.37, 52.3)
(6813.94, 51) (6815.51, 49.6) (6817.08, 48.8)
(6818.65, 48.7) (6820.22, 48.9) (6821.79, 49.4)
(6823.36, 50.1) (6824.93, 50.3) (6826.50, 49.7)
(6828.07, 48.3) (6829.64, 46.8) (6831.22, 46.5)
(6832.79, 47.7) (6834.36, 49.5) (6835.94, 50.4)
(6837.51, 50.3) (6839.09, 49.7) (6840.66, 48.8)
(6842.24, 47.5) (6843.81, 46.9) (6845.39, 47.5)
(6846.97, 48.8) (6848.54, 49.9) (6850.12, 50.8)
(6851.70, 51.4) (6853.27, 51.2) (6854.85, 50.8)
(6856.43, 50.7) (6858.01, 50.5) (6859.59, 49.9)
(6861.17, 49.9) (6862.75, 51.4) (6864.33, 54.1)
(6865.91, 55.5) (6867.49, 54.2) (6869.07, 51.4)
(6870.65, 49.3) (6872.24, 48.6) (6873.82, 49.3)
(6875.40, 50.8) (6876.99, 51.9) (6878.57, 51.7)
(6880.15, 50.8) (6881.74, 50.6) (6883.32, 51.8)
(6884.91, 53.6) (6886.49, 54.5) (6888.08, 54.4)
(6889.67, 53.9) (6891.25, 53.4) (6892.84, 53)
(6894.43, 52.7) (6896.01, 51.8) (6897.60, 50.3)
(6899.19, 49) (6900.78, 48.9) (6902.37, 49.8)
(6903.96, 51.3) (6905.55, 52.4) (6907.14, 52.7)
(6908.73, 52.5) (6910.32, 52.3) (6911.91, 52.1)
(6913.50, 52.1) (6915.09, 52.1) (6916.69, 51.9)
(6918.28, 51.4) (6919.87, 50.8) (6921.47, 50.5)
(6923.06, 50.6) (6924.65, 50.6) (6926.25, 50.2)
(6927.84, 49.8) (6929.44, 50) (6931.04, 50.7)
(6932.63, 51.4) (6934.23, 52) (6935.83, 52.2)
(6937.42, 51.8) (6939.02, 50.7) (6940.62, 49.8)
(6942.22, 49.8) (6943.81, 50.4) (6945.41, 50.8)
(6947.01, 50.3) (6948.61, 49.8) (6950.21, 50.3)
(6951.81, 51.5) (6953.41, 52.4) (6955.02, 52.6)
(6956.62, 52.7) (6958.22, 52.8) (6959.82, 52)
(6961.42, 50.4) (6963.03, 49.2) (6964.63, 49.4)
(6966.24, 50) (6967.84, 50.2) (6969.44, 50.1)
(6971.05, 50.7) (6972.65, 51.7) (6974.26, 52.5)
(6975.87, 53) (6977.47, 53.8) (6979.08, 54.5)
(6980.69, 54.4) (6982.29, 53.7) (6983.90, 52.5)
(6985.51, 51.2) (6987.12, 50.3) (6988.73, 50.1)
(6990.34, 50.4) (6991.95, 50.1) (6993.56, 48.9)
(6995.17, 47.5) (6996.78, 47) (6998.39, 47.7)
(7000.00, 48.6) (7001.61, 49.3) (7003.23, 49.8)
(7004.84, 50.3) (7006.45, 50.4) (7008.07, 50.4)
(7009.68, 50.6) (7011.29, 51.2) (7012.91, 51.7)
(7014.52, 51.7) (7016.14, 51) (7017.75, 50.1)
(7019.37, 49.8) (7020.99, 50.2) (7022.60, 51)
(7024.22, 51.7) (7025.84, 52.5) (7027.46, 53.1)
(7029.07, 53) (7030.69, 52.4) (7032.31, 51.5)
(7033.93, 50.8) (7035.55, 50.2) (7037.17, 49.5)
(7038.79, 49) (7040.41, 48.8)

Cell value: 1.8 angstrom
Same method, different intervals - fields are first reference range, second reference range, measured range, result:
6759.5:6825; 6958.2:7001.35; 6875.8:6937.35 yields -0.68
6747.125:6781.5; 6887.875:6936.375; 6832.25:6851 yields 0.96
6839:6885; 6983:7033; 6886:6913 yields -0.77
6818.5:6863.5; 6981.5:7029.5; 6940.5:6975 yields -0.49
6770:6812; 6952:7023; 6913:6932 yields 0.14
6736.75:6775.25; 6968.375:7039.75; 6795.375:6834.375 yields 1.15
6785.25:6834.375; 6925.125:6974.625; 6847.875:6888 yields -0.36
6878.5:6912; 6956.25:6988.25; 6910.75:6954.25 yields 0.74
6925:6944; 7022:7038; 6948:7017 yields 0.35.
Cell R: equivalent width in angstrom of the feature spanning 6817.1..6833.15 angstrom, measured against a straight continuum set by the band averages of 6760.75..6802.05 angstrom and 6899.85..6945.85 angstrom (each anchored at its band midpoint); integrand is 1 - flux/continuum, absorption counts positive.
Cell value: 0.93 angstrom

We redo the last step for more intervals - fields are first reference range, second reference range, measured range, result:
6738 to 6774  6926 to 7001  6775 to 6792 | 0.1 angstrom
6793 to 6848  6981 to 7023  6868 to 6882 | -0.1 angstrom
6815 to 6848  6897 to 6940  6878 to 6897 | -0.9 angstrom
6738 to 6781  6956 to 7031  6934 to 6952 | 0.2 angstrom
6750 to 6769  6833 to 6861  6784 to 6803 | -0.6 angstrom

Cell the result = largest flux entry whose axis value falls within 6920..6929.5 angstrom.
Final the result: 50.6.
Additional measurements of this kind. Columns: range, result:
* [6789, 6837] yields 54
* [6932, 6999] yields 54.5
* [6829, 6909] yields 55.5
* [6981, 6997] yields 53.7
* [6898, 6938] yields 52.7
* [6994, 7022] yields 51.7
